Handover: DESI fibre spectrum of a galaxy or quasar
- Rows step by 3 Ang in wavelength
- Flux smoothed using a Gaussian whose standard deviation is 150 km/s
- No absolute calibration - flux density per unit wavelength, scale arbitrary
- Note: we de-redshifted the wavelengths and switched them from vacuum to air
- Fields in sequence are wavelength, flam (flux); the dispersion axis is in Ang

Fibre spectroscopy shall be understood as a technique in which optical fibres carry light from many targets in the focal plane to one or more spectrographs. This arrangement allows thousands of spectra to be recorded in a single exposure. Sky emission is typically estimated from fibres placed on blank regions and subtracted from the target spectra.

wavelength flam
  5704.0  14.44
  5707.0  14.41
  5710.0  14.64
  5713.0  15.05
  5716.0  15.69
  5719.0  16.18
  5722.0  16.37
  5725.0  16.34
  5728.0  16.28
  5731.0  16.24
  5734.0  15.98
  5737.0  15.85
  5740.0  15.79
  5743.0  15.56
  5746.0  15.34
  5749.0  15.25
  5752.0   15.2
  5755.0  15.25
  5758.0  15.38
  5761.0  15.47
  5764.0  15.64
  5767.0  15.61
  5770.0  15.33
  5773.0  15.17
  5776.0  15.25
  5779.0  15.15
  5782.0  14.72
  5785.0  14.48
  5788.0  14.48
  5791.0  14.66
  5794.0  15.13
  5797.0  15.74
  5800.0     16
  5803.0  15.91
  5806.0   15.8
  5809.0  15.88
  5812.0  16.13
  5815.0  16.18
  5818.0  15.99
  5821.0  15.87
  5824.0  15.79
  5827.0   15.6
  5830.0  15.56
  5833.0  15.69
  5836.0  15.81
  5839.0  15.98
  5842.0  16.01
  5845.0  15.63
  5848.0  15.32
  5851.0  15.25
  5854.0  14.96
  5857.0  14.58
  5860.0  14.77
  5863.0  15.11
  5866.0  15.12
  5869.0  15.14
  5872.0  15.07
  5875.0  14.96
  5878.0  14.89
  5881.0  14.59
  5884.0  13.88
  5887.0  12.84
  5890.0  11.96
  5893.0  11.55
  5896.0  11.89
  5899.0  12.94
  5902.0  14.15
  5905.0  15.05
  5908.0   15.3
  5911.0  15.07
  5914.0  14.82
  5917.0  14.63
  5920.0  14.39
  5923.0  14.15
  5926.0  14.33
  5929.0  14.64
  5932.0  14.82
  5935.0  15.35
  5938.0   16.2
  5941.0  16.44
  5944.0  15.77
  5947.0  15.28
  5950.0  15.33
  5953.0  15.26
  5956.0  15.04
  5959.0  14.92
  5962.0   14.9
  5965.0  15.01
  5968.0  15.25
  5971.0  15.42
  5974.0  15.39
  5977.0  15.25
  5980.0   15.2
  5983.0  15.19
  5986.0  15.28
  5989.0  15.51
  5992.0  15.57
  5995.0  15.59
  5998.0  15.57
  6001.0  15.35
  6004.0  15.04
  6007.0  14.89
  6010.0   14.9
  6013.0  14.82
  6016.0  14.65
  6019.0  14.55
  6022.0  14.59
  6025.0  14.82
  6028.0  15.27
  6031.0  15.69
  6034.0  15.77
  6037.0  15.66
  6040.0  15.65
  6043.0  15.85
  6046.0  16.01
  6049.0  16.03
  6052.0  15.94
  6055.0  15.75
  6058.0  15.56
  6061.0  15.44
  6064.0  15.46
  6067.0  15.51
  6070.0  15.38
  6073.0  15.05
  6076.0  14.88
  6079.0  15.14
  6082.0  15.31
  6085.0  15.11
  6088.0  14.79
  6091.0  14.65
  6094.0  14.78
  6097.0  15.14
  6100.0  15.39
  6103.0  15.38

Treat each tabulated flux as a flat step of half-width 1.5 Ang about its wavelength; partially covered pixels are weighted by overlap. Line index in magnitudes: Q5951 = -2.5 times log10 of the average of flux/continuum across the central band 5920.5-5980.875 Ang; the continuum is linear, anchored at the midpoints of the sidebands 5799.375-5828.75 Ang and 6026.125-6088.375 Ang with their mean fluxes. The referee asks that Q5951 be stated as 0.03 mag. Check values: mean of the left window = 15.9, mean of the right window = 15.5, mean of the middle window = 15.2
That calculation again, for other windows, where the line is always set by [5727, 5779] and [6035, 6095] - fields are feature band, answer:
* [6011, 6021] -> 0.05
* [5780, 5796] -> 0.06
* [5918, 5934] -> 0.07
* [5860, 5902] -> 0.12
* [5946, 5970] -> 0.02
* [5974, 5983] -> 0.01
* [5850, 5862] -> 0.04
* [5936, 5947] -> -0.04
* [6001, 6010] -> 0.03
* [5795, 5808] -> -0.02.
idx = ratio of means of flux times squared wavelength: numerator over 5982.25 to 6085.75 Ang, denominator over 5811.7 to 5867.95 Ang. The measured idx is 1.1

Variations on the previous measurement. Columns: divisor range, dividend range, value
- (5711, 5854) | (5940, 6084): 1.06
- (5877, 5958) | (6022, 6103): 1.11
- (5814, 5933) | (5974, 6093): 1.09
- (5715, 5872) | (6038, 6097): 1.09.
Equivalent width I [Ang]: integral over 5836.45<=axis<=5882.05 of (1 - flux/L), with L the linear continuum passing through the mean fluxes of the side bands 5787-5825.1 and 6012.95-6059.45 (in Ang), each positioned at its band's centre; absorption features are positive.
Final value 1.3 Ang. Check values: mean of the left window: 15.7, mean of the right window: 15.4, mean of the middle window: 15.2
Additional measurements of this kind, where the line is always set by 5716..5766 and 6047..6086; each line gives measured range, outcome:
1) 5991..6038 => 1.0 Ang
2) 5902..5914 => 0.5 Ang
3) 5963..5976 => 0.2 Ang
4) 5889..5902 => 2.7 Ang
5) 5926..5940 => 0.3 Ang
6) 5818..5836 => -0.1 Ang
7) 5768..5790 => 1.1 Ang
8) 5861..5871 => 0.3 Ang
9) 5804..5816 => -0.2 Ang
